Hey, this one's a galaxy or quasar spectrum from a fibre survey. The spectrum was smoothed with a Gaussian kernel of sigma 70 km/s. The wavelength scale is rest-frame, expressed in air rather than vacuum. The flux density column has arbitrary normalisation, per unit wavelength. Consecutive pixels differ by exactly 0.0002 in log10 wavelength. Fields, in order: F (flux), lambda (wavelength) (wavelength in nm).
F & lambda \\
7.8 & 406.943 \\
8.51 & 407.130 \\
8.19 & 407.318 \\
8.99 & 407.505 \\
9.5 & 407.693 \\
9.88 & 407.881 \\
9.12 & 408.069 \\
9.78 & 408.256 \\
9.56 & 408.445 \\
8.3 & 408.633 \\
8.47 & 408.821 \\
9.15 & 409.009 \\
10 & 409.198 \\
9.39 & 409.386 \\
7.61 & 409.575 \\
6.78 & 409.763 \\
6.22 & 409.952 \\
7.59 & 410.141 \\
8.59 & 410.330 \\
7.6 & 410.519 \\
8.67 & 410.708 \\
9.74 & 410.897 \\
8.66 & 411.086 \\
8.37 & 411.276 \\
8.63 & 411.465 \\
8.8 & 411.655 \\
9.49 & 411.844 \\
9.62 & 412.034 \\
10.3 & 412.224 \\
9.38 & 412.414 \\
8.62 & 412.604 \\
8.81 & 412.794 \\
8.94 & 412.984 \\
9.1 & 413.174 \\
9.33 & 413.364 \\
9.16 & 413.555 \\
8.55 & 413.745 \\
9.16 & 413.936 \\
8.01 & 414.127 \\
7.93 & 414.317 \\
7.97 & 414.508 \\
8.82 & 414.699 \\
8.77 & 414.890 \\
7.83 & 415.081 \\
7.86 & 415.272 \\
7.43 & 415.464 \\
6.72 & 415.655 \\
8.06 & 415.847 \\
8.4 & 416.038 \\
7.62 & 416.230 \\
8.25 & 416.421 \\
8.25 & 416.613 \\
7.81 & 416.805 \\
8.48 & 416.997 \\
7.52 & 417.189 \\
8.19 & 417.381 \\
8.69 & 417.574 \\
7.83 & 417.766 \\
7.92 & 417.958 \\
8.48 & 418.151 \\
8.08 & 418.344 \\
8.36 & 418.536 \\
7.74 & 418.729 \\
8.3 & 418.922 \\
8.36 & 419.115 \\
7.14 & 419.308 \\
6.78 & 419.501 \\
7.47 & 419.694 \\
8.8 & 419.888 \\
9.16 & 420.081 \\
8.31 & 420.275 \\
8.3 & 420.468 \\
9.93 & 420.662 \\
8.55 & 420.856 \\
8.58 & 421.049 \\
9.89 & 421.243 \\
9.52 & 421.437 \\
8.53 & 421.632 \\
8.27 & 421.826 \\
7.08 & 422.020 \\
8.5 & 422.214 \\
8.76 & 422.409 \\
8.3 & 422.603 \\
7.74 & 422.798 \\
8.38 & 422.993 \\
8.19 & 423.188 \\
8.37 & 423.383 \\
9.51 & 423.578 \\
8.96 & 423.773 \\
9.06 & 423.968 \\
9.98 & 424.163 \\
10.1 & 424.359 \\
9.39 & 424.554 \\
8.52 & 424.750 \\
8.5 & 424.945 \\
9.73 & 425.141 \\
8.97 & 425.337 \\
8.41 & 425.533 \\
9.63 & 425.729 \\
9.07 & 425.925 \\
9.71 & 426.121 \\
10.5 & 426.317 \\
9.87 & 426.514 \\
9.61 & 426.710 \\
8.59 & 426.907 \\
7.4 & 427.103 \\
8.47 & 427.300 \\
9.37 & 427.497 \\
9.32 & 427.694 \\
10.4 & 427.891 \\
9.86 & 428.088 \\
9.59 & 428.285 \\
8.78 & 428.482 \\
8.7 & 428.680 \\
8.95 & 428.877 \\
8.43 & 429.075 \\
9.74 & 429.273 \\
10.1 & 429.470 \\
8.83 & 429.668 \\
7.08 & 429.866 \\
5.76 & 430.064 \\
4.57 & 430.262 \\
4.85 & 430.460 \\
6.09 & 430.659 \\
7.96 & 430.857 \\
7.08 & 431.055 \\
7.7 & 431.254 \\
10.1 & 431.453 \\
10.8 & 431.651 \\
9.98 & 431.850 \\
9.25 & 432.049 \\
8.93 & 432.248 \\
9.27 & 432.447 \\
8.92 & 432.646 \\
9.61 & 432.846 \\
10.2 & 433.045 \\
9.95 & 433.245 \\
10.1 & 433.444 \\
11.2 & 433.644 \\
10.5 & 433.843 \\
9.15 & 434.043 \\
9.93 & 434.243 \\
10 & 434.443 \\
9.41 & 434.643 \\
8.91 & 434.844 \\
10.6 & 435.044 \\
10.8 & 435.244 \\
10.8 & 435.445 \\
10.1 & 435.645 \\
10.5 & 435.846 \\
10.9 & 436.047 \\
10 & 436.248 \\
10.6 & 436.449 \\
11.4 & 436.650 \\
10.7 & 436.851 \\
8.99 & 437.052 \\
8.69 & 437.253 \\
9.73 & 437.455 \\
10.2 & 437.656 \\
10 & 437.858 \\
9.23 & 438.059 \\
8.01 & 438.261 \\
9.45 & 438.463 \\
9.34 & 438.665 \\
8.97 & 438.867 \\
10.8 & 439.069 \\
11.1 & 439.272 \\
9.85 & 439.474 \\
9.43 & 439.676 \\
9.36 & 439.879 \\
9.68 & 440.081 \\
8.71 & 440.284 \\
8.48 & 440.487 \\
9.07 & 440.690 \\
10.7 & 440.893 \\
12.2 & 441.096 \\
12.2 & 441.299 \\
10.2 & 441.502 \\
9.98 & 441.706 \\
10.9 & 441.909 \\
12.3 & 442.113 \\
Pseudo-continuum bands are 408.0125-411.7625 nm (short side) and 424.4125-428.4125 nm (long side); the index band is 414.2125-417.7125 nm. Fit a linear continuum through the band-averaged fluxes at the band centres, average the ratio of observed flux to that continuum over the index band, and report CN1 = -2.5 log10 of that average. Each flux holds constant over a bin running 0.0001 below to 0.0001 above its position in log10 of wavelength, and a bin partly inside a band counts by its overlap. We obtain 0.10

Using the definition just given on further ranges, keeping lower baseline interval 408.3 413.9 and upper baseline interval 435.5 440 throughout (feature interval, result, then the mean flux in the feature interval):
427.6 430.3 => 0.10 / 8.67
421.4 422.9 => 0.12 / 8.29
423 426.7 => 0.01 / 9.24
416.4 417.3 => 0.12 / 8.05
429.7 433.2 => 0.18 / 8.17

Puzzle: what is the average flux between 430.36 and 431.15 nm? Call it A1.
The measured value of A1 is 6.49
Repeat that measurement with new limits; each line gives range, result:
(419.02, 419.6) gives 7.43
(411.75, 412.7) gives 9.48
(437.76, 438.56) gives 9.17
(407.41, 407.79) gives 9.25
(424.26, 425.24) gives 9.24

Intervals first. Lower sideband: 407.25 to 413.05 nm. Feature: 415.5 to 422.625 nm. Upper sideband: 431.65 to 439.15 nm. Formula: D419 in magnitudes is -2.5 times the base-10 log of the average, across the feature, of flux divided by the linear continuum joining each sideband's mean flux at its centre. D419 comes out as 0.12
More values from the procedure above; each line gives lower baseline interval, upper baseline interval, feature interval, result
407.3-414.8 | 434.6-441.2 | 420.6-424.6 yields 0.05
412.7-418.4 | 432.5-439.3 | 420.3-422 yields -0.01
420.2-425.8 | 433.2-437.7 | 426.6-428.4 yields 0.01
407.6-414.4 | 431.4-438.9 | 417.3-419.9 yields 0.15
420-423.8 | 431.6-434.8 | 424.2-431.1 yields 0.07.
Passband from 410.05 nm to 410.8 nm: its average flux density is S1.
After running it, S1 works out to 8.11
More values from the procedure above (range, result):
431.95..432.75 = 9.09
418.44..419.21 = 8.19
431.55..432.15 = 10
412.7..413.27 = 8.96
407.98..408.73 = 9.19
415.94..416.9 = 8.07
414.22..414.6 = 7.96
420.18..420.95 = 8.77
